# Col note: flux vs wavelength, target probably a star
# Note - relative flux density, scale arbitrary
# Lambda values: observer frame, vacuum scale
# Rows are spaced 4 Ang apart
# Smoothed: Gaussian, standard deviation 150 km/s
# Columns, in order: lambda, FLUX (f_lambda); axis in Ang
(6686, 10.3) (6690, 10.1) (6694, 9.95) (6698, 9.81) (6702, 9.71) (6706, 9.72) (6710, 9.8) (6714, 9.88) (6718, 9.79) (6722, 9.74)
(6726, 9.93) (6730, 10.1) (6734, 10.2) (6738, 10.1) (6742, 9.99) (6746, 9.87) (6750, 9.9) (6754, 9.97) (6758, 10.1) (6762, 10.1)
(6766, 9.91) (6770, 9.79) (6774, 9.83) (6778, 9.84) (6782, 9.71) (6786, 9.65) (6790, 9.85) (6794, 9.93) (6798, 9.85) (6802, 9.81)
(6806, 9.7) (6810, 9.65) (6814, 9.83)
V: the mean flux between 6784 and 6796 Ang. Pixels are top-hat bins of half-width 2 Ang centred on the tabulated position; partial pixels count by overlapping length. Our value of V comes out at 9.81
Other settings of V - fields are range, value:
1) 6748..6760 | 9.99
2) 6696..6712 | 9.76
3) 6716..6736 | 9.95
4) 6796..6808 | 9.79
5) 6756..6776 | 9.95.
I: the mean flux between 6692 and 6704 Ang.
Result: 9.82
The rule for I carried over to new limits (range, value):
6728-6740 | 10.1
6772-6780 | 9.84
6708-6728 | 9.83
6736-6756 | 9.97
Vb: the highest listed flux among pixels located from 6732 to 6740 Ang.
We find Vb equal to 10.2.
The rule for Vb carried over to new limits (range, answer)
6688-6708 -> 10.1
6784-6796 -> 9.93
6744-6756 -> 9.97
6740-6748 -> 9.99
